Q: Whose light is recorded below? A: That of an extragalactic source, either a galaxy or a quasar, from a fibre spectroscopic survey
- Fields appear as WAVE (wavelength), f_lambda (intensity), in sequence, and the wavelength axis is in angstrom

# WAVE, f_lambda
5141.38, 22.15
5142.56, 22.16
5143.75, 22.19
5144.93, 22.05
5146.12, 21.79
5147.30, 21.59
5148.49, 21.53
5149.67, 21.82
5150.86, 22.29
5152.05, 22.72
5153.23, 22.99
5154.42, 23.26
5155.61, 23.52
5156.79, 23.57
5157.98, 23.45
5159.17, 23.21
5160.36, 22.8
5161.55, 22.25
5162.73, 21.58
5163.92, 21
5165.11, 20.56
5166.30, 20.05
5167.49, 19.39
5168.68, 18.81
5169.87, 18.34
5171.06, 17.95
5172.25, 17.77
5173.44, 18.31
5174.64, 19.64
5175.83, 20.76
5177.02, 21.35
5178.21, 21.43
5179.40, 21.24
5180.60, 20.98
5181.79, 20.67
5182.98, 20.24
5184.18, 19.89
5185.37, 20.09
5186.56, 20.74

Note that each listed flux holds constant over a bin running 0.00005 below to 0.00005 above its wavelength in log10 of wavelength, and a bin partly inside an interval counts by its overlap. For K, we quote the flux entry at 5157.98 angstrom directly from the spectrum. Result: 23.45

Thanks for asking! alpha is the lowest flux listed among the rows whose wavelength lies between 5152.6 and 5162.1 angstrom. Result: 22.25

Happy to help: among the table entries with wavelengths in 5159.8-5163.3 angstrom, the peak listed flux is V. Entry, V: 22.8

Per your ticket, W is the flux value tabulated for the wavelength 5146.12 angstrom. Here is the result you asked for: 21.79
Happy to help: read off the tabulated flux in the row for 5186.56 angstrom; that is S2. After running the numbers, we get 20.74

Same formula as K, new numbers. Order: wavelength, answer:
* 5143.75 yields 22.19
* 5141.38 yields 22.15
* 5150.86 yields 22.29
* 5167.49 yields 19.39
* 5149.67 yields 21.82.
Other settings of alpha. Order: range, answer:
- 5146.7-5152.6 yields 21.53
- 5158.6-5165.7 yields 20.56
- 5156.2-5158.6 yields 23.45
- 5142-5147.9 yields 21.59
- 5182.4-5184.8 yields 19.89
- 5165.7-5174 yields 17.77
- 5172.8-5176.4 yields 18.31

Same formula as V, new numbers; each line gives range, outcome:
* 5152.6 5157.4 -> 23.57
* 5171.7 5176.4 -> 20.76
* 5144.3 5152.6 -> 22.72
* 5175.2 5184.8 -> 21.43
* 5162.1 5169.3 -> 21.58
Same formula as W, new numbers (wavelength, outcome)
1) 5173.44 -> 18.31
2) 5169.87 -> 18.34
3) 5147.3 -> 21.59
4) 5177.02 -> 21.35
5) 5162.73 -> 21.58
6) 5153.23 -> 22.99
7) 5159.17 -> 23.21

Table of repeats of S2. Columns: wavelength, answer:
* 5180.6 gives 20.98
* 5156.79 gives 23.57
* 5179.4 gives 21.24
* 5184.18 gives 19.89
